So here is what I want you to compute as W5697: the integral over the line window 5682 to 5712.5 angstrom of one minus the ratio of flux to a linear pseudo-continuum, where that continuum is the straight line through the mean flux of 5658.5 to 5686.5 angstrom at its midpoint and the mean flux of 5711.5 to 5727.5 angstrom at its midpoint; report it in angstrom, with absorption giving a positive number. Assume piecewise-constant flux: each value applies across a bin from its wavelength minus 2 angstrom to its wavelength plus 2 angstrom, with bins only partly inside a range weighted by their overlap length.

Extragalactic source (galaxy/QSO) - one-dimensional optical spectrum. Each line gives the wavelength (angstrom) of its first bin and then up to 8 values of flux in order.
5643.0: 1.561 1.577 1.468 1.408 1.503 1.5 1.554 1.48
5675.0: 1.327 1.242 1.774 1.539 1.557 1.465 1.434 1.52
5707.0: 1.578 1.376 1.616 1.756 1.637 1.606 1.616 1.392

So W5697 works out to 0.7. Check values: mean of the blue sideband 1.48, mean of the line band 1.52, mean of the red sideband 1.63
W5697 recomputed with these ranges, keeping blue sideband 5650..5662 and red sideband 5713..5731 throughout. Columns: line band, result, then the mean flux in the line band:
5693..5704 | 0.8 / 1.47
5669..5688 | 0.7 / 1.47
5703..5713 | 0.8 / 1.49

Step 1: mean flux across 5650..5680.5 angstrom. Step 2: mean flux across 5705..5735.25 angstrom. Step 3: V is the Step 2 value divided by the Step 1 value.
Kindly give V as 1.10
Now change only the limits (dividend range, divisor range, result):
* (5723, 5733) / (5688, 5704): 1.08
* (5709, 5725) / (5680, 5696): 1.02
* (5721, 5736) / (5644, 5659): 1.06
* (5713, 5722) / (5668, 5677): 1.18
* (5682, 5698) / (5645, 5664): 1.05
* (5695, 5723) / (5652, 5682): 1.07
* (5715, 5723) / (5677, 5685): 1.12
